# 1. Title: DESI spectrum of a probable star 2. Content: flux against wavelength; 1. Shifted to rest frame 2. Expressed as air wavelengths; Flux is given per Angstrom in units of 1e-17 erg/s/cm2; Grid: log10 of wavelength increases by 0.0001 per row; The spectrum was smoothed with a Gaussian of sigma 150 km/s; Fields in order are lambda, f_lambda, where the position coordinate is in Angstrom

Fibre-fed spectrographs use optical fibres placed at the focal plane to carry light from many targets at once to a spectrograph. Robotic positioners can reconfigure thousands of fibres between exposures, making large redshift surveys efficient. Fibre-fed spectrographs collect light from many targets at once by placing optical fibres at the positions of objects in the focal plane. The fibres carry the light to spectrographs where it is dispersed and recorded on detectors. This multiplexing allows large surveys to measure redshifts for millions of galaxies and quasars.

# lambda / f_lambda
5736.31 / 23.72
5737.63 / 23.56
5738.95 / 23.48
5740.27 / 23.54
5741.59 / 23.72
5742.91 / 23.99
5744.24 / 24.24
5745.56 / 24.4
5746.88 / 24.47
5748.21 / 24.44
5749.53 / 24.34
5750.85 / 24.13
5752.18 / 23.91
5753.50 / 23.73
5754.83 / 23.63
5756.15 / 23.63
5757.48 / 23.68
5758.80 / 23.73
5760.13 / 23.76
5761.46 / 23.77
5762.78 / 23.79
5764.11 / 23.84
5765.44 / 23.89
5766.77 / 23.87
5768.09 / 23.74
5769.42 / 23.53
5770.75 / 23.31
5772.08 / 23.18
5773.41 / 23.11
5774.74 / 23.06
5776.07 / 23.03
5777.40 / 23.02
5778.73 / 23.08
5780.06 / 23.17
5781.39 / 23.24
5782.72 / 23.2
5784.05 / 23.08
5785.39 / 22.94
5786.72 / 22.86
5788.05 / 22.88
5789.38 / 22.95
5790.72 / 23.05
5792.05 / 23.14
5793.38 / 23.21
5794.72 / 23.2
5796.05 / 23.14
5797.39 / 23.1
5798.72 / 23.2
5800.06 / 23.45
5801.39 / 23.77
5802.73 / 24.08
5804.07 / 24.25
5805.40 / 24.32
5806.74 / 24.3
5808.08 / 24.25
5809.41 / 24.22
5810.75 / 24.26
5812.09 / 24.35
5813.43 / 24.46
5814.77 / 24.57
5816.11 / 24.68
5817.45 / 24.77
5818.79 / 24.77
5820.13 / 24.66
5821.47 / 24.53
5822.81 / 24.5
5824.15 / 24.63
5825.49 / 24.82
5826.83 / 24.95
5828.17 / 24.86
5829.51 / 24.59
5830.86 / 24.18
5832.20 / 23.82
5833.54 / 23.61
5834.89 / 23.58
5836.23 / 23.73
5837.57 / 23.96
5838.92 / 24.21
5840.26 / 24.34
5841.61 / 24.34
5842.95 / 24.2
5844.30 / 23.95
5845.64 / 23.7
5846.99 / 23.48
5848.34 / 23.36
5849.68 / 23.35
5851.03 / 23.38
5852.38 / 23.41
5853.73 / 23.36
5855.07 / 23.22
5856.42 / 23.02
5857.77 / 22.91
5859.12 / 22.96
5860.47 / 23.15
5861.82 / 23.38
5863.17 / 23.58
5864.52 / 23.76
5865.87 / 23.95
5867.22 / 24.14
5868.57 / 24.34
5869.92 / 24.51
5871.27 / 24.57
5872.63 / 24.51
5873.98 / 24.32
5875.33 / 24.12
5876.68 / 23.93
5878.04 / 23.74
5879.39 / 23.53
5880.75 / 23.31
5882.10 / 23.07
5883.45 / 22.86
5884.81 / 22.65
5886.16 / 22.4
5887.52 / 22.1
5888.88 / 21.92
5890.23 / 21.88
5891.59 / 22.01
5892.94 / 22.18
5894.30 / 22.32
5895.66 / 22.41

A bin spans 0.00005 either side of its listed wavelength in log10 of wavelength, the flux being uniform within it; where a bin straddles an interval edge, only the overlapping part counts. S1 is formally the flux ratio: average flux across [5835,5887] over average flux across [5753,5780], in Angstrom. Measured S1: 1.0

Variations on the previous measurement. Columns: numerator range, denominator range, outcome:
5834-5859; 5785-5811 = 1.00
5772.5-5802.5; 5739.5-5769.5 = 0.97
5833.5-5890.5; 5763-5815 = 1.00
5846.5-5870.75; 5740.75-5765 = 0.98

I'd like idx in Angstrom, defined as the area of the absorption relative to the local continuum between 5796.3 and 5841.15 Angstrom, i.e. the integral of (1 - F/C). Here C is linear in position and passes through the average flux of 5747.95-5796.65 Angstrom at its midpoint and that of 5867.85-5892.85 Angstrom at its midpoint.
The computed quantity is -1.6 Angstrom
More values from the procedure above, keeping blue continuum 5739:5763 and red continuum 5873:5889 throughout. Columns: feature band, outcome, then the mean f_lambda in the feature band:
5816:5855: -1.0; 24.1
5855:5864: 0.1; 23.2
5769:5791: 0.6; 23.1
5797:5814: -0.3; 24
